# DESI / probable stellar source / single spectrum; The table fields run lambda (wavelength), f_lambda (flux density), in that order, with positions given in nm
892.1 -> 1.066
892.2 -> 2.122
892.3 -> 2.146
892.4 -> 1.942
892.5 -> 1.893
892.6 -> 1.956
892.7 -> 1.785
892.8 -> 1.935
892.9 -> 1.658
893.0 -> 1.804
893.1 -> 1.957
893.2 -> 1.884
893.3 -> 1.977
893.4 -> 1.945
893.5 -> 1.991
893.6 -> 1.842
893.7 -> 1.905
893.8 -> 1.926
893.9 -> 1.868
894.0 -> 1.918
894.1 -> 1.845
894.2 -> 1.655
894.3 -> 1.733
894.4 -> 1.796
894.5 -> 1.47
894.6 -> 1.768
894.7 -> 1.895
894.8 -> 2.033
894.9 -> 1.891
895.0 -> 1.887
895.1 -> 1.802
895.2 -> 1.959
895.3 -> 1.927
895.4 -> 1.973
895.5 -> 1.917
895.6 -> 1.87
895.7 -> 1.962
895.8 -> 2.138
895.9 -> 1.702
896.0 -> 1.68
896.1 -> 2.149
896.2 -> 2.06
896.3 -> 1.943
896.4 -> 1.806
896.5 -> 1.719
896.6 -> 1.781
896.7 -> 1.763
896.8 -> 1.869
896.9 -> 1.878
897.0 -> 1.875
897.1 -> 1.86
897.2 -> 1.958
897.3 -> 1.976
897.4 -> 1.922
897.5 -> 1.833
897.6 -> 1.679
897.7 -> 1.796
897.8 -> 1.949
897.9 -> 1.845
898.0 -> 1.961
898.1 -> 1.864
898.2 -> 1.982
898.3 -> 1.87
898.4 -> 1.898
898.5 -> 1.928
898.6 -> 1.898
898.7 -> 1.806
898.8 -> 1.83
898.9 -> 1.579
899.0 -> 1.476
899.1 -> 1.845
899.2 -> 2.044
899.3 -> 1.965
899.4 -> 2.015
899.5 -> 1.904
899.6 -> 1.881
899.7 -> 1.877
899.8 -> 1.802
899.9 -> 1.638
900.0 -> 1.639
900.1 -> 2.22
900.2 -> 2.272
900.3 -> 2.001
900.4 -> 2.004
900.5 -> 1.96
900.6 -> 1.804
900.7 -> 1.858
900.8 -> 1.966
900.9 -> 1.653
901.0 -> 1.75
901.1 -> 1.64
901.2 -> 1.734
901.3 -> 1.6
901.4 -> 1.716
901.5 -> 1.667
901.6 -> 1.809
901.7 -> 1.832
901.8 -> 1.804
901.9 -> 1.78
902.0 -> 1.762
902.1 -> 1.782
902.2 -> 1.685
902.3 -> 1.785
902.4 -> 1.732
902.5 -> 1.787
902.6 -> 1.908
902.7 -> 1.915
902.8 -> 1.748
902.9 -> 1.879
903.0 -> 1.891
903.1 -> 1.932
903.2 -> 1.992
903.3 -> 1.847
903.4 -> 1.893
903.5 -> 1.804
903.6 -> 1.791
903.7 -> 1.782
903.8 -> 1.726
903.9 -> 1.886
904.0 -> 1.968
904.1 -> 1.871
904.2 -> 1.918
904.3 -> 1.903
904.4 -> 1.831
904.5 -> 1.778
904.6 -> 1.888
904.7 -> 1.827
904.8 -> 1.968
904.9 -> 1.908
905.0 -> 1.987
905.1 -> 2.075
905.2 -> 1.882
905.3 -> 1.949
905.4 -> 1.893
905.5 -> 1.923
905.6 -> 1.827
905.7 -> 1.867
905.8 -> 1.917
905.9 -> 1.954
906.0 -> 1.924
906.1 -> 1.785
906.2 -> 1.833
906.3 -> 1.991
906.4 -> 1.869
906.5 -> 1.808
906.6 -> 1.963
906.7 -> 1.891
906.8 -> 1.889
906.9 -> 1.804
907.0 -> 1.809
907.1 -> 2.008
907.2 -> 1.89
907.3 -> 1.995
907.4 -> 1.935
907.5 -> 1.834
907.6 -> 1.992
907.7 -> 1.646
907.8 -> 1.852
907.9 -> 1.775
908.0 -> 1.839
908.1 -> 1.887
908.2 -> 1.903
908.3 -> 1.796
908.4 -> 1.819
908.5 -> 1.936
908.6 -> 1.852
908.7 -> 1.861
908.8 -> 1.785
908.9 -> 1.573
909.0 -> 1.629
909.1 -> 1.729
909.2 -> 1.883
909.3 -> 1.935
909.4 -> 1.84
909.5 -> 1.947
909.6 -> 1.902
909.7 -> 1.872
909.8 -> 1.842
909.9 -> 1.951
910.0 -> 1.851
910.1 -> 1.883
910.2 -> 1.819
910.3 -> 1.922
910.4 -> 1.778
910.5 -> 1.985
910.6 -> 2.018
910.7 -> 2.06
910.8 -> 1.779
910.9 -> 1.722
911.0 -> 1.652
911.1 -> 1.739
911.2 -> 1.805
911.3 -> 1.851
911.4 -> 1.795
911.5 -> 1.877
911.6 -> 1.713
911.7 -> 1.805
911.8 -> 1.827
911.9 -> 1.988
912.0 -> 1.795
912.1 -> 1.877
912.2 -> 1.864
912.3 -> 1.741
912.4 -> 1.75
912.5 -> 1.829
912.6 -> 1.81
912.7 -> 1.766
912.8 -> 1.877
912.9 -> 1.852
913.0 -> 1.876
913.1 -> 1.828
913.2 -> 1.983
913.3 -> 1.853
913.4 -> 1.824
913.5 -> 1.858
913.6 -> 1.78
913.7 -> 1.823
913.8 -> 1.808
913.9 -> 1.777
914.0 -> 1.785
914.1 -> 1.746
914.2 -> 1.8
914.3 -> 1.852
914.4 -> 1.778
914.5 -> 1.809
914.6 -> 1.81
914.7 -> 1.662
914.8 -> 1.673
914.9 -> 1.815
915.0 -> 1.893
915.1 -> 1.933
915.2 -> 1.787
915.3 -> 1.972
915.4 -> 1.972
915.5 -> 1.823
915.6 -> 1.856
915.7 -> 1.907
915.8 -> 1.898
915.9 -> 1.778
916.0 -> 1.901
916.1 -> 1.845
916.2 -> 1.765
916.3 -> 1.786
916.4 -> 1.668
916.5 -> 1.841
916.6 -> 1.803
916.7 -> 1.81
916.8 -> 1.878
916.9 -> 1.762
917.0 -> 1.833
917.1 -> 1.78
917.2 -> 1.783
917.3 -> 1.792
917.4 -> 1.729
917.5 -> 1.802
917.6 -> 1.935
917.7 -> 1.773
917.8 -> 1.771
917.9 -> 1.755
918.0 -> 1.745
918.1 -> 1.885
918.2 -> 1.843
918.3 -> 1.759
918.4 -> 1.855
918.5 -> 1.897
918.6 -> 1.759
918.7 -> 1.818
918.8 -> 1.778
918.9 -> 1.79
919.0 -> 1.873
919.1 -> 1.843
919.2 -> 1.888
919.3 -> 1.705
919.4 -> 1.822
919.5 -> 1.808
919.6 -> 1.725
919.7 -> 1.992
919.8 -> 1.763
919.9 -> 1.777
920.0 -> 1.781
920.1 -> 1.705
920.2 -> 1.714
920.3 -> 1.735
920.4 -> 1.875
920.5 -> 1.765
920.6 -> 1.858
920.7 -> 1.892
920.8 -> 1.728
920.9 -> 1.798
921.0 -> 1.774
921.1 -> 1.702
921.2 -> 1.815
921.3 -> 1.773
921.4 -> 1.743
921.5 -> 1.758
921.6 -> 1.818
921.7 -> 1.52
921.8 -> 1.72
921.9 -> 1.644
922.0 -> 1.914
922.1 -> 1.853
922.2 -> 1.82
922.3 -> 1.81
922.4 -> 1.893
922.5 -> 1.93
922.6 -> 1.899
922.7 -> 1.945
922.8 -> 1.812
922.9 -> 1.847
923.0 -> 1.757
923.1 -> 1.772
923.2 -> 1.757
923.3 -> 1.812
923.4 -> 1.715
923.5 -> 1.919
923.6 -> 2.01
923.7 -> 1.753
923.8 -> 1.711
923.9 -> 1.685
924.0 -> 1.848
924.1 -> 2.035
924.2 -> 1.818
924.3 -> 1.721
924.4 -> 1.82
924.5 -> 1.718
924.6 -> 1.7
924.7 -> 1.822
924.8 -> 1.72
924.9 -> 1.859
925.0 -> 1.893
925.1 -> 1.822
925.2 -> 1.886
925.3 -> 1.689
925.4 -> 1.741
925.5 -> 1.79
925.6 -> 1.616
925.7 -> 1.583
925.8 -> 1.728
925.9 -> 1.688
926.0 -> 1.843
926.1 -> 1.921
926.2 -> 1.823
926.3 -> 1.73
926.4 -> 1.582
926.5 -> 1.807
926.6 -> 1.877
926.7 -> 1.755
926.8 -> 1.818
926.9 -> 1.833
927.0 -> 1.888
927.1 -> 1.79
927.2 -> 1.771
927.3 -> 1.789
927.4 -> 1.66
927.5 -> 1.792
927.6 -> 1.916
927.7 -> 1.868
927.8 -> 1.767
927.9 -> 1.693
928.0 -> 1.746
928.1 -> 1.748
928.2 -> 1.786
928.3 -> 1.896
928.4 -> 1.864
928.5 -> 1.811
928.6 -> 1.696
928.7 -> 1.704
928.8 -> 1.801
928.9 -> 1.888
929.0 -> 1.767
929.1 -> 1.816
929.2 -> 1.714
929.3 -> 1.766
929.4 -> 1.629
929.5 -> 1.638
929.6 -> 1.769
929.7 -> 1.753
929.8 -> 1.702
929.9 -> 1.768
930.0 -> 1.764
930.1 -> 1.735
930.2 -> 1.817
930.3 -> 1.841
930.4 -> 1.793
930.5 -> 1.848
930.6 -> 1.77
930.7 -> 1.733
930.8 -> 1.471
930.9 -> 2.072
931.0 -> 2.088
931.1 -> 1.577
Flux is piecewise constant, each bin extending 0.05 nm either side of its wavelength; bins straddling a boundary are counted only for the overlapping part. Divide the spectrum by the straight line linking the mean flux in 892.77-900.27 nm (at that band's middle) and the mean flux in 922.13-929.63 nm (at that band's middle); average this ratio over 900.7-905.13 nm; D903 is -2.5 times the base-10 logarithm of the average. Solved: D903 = 0.016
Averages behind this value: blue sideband 1.87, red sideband 1.79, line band 1.83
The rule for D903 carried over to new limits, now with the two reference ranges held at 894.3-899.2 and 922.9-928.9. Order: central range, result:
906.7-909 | -0.01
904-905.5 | -0.04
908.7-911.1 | -0.01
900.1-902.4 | 0.02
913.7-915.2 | 0.01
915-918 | -0.01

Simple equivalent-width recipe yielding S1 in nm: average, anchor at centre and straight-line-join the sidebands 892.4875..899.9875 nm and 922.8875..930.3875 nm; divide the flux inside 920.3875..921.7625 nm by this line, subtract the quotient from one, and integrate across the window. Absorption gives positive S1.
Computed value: 0.02 nm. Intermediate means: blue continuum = 1.86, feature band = 1.77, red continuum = 1.78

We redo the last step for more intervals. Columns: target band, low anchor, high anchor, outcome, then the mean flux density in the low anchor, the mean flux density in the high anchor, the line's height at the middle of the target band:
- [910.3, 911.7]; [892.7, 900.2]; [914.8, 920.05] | 0.00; 1.87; 1.82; 1.84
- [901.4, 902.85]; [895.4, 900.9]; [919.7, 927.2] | 0.07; 1.88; 1.79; 1.87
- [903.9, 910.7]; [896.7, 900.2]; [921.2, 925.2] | -0.12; 1.87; 1.81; 1.85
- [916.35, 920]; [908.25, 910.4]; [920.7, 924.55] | 0.01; 1.84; 1.8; 1.81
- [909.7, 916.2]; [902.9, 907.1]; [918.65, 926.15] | 0.03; 1.89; 1.79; 1.84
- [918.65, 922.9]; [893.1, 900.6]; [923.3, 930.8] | 0.00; 1.88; 1.78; 1.8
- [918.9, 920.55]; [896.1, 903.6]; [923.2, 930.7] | 0.00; 1.85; 1.78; 1.8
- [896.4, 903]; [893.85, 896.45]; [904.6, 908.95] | 0.13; 1.87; 1.88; 1.87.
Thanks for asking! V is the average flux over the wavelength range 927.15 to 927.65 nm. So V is 1.79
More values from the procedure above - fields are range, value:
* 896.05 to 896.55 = 1.94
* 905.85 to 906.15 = 1.89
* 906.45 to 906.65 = 1.89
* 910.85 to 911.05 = 1.69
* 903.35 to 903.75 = 1.82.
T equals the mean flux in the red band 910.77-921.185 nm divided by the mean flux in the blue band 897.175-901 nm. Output 0.96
